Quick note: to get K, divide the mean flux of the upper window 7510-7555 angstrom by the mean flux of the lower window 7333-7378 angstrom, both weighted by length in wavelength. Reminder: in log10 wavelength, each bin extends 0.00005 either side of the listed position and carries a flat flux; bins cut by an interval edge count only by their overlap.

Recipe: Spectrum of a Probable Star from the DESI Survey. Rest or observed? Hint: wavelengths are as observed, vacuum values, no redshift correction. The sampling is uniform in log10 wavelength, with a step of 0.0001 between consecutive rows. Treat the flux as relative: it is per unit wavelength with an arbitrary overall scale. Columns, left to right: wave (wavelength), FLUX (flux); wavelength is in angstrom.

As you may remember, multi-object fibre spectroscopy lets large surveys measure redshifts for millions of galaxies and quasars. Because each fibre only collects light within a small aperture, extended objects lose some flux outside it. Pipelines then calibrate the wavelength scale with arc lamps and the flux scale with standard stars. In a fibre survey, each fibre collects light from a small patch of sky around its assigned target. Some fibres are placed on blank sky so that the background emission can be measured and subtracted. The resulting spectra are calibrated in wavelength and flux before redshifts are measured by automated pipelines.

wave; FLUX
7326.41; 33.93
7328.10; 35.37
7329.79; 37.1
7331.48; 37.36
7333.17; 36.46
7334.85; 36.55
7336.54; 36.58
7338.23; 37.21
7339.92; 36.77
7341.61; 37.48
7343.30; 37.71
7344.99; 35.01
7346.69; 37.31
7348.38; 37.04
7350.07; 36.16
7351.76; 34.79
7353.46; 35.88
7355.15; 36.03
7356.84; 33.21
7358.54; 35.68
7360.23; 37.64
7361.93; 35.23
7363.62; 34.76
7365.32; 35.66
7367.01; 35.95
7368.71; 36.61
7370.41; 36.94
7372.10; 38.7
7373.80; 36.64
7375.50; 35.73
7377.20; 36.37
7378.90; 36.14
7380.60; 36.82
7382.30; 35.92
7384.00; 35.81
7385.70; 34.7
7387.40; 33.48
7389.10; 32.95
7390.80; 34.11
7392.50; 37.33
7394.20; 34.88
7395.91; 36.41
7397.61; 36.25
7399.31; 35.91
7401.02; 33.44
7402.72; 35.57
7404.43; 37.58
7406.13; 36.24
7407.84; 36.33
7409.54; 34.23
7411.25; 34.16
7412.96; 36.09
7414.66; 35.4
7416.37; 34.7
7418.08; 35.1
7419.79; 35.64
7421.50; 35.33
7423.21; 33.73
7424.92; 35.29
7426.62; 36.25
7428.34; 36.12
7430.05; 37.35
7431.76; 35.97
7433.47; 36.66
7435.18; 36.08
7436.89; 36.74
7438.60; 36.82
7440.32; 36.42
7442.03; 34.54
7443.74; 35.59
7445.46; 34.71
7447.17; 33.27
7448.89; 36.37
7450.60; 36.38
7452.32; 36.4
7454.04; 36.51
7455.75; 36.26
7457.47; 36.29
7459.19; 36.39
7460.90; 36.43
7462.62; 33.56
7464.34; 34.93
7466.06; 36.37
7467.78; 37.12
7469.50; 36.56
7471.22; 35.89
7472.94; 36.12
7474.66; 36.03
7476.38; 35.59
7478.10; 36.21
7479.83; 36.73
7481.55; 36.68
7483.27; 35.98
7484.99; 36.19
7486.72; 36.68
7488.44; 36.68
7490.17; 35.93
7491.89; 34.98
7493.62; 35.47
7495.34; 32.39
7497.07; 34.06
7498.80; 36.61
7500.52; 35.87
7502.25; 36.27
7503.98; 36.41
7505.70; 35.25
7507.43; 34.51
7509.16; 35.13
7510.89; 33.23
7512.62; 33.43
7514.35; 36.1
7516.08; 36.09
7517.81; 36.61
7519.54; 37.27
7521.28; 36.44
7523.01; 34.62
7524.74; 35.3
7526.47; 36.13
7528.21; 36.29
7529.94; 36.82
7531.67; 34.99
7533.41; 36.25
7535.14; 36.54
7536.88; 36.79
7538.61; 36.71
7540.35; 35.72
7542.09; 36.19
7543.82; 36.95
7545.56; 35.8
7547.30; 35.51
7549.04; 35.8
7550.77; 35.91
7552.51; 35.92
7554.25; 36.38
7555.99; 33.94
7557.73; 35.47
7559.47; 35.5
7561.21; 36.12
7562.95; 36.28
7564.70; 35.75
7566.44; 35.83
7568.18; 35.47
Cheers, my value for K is 0.99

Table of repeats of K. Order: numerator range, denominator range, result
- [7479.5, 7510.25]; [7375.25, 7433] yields 1.00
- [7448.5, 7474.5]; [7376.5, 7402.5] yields 1.02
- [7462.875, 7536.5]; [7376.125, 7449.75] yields 1.01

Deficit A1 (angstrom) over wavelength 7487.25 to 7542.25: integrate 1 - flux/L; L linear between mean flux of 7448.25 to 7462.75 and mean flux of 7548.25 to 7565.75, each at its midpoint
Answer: 0.4 angstrom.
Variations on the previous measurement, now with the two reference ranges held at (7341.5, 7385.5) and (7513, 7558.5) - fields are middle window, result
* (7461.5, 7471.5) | 0.09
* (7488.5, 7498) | 0.34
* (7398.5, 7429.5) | 0.59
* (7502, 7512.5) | 0.31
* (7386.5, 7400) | 0.36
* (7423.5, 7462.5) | 0.13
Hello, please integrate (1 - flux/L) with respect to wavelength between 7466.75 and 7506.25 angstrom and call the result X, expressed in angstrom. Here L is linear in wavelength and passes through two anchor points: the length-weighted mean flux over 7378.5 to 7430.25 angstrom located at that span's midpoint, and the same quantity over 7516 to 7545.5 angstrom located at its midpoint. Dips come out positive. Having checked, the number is 0.0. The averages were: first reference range 35.4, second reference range 36.2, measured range 35.9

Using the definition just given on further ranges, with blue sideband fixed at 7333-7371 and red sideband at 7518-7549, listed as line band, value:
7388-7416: 0.60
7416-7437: 0.24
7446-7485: 0.17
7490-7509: 0.48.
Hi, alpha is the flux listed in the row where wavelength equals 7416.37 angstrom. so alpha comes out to 34.7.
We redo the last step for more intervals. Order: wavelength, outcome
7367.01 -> 35.95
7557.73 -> 35.47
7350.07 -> 36.16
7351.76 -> 34.79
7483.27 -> 35.98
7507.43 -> 34.51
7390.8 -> 34.11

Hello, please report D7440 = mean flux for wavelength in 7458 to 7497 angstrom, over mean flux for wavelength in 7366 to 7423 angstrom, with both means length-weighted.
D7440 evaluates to 1.0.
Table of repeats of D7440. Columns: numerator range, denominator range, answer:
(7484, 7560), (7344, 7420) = 1.00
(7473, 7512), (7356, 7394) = 1.00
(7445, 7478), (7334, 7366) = 0.99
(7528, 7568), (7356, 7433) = 1.01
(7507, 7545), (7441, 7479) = 1.00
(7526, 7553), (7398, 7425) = 1.02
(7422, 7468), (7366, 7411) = 1.00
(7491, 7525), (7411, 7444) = 0.99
